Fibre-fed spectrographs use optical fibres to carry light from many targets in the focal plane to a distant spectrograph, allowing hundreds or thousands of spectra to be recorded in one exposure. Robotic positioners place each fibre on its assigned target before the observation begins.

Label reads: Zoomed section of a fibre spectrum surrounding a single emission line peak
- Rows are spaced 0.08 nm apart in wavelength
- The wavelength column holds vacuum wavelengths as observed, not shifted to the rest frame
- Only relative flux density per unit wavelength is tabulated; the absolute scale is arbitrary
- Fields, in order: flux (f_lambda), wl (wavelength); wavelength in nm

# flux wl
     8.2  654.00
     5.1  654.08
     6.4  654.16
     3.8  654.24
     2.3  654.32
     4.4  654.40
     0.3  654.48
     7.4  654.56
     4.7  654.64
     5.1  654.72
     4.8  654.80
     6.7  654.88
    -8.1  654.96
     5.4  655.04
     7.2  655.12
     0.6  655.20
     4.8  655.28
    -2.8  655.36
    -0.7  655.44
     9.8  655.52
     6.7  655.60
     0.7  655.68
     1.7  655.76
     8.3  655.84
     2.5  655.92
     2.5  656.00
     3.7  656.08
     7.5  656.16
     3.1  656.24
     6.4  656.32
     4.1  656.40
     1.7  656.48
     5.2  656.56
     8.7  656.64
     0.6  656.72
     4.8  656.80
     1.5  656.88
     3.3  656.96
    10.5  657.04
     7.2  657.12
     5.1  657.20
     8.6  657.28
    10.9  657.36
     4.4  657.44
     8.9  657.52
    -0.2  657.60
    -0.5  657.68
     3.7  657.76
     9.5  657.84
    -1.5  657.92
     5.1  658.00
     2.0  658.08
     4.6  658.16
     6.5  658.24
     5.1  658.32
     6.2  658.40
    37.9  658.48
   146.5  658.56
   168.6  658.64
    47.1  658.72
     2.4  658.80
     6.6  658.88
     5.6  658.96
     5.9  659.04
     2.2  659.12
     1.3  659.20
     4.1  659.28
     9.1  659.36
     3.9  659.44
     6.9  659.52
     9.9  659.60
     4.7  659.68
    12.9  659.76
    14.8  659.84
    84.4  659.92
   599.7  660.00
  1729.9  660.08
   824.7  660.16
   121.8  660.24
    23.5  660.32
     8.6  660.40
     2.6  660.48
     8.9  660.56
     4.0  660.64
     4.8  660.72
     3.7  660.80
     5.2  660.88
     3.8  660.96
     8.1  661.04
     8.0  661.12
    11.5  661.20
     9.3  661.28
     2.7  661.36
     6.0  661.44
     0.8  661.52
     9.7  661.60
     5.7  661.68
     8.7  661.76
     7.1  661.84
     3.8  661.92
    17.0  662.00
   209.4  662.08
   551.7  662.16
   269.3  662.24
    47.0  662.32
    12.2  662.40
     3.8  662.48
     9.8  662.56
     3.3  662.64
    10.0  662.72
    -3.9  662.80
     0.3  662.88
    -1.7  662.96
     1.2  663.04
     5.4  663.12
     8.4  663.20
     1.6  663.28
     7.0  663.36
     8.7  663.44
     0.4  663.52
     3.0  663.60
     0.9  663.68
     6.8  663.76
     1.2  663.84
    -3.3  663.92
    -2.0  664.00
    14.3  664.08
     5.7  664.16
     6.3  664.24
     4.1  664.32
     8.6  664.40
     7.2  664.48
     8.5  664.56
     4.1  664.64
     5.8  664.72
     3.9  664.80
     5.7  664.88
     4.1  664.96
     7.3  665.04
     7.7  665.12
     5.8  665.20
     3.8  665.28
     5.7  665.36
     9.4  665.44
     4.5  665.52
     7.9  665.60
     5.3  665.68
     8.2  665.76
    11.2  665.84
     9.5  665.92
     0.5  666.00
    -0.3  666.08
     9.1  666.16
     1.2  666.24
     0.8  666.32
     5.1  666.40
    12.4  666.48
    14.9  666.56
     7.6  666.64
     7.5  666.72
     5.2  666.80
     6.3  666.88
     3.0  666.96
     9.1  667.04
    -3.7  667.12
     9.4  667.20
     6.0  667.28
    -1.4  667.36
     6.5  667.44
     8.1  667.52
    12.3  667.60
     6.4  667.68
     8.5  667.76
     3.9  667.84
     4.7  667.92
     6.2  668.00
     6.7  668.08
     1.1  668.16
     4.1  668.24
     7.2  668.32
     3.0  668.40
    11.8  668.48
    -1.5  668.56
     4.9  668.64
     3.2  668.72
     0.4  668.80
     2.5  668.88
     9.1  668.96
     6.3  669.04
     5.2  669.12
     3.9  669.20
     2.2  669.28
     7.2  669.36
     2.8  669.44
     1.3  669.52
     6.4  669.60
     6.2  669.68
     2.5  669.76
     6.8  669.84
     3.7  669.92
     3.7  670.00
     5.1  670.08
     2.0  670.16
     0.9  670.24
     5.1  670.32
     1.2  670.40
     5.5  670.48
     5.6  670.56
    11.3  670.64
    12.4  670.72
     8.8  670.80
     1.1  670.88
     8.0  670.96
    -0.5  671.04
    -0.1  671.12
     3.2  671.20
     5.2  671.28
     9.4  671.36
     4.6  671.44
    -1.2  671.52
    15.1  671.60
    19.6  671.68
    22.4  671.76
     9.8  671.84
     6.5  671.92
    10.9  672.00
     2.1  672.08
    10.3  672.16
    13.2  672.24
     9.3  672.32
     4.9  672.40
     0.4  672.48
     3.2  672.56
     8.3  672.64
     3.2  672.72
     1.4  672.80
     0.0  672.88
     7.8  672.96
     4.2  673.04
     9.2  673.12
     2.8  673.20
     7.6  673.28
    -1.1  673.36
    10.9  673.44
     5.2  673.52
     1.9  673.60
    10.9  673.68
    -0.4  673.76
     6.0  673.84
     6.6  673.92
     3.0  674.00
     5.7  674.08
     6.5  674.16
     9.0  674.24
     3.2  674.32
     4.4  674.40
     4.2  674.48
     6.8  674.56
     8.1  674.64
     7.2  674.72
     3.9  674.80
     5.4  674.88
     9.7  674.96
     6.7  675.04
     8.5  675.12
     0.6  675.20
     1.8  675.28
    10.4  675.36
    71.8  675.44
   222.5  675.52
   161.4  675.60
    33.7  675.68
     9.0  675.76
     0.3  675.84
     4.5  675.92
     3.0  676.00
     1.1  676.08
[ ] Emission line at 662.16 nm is [N II] 6583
